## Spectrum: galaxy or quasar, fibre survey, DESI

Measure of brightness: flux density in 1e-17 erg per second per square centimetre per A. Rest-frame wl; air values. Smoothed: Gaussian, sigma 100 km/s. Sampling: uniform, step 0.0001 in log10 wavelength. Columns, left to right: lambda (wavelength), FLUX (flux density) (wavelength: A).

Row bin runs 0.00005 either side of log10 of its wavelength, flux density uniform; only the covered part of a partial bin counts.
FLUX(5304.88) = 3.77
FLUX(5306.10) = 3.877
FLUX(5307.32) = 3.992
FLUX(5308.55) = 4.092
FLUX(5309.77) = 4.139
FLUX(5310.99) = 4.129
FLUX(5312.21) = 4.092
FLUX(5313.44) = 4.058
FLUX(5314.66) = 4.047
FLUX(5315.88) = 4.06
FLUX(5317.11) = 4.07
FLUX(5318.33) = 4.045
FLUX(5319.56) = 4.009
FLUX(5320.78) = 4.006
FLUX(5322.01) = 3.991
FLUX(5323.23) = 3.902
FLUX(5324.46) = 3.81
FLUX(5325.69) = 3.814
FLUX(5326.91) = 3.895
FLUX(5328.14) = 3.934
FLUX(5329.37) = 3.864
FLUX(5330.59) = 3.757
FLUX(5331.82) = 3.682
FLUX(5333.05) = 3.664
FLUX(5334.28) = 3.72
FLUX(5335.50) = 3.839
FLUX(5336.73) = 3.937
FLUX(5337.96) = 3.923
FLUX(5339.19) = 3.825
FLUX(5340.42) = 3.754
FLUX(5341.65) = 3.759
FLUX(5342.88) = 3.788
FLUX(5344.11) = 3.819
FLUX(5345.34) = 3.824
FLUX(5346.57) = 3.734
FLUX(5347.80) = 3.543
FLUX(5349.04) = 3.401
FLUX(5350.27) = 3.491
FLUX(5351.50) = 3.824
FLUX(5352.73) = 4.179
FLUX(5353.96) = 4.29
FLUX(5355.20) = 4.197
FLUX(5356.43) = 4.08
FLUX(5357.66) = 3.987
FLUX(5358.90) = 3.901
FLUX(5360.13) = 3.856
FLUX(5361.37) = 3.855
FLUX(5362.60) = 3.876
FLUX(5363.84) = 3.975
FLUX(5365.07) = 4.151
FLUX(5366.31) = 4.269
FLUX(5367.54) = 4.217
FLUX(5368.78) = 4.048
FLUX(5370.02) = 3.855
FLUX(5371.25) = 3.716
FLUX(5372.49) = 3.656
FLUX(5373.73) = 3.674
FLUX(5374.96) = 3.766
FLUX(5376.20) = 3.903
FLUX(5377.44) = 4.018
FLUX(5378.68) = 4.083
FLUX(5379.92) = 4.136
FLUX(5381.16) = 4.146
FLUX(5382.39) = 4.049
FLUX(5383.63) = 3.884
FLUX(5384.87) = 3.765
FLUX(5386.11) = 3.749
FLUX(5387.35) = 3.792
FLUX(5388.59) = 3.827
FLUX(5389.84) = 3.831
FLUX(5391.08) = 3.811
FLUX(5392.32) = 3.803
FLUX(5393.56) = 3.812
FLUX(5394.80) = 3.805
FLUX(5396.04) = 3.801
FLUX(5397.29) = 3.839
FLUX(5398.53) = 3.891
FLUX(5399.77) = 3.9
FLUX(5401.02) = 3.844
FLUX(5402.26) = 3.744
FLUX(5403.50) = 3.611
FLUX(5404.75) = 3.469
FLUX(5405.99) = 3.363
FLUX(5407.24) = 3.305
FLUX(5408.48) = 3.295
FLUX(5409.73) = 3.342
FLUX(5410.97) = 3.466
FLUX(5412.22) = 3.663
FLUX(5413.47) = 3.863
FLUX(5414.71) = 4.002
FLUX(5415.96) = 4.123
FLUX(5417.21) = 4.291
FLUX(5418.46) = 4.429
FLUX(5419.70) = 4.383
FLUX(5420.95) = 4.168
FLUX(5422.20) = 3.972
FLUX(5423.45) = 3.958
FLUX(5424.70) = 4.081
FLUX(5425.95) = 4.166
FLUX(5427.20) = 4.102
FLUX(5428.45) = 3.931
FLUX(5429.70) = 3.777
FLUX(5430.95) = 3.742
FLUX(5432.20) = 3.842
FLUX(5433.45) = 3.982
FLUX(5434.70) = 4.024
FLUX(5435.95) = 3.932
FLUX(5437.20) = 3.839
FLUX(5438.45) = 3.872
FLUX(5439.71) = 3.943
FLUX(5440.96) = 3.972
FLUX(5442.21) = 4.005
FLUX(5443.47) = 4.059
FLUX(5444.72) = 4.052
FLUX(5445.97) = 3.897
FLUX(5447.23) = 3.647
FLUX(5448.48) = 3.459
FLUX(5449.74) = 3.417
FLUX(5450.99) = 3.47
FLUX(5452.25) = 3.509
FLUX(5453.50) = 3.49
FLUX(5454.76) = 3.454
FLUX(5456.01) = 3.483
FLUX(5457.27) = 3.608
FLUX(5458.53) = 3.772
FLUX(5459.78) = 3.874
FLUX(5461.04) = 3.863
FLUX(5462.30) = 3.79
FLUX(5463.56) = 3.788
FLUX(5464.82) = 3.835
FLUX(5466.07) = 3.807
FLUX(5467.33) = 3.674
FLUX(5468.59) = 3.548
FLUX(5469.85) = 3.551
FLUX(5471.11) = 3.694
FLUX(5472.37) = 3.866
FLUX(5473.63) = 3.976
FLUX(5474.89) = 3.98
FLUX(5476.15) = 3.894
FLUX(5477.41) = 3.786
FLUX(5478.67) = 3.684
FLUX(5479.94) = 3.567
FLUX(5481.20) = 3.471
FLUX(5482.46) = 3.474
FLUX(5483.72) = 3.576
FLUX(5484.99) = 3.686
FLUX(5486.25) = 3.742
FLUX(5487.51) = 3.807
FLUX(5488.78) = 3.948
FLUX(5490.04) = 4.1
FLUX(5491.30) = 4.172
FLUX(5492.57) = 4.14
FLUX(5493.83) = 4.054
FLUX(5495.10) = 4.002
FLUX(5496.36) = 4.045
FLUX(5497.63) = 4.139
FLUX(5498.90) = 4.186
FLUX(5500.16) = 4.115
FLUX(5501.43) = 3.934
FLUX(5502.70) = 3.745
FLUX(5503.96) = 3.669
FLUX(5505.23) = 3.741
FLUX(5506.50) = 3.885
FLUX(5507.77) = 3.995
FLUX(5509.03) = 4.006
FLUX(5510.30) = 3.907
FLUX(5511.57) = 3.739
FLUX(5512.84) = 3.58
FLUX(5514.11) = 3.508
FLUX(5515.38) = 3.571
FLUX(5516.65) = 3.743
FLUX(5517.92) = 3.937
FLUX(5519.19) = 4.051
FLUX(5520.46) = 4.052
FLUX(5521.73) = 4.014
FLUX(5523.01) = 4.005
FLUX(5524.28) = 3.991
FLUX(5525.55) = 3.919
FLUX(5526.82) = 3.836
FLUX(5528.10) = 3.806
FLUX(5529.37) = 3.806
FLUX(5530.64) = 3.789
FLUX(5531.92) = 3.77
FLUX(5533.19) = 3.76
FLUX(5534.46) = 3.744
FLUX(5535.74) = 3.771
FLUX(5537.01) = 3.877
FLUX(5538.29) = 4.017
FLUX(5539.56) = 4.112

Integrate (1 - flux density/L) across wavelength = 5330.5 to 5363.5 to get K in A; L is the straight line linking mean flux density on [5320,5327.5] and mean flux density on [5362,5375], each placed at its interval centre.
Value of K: 0.72 A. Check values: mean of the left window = 3.91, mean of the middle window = 3.84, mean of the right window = 3.94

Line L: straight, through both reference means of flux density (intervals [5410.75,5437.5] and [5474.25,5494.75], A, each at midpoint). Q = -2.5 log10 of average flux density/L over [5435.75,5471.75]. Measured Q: 0.05 mag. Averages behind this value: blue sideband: 4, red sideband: 3.82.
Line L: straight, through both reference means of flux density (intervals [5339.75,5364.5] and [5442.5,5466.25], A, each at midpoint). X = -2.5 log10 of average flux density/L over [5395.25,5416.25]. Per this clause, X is 0.030 mag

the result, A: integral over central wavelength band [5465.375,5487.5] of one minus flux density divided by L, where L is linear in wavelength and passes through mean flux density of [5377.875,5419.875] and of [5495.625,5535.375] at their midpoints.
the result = 0.8 A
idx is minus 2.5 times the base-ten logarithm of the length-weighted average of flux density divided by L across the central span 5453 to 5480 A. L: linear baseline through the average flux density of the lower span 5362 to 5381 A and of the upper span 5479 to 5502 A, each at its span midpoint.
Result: 0.05 mag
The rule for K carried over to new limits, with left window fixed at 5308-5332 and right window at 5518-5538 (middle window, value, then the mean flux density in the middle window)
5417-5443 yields -0.6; 4.02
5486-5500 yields -0.5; 4.04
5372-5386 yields 0.1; 3.91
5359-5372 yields -0.1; 3.98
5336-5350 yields 0.8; 3.75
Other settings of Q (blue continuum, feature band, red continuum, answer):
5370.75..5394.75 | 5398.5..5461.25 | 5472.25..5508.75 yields 0.017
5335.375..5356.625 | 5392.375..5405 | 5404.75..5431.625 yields 0.022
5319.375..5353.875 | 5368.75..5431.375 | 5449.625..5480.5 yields -0.027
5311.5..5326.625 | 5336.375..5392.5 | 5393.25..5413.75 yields -0.025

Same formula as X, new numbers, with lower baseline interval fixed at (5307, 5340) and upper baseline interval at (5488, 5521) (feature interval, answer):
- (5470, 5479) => 0.03 mag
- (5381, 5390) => 0.02 mag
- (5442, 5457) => 0.08 mag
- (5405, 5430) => 0.01 mag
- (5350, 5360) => -0.02 mag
